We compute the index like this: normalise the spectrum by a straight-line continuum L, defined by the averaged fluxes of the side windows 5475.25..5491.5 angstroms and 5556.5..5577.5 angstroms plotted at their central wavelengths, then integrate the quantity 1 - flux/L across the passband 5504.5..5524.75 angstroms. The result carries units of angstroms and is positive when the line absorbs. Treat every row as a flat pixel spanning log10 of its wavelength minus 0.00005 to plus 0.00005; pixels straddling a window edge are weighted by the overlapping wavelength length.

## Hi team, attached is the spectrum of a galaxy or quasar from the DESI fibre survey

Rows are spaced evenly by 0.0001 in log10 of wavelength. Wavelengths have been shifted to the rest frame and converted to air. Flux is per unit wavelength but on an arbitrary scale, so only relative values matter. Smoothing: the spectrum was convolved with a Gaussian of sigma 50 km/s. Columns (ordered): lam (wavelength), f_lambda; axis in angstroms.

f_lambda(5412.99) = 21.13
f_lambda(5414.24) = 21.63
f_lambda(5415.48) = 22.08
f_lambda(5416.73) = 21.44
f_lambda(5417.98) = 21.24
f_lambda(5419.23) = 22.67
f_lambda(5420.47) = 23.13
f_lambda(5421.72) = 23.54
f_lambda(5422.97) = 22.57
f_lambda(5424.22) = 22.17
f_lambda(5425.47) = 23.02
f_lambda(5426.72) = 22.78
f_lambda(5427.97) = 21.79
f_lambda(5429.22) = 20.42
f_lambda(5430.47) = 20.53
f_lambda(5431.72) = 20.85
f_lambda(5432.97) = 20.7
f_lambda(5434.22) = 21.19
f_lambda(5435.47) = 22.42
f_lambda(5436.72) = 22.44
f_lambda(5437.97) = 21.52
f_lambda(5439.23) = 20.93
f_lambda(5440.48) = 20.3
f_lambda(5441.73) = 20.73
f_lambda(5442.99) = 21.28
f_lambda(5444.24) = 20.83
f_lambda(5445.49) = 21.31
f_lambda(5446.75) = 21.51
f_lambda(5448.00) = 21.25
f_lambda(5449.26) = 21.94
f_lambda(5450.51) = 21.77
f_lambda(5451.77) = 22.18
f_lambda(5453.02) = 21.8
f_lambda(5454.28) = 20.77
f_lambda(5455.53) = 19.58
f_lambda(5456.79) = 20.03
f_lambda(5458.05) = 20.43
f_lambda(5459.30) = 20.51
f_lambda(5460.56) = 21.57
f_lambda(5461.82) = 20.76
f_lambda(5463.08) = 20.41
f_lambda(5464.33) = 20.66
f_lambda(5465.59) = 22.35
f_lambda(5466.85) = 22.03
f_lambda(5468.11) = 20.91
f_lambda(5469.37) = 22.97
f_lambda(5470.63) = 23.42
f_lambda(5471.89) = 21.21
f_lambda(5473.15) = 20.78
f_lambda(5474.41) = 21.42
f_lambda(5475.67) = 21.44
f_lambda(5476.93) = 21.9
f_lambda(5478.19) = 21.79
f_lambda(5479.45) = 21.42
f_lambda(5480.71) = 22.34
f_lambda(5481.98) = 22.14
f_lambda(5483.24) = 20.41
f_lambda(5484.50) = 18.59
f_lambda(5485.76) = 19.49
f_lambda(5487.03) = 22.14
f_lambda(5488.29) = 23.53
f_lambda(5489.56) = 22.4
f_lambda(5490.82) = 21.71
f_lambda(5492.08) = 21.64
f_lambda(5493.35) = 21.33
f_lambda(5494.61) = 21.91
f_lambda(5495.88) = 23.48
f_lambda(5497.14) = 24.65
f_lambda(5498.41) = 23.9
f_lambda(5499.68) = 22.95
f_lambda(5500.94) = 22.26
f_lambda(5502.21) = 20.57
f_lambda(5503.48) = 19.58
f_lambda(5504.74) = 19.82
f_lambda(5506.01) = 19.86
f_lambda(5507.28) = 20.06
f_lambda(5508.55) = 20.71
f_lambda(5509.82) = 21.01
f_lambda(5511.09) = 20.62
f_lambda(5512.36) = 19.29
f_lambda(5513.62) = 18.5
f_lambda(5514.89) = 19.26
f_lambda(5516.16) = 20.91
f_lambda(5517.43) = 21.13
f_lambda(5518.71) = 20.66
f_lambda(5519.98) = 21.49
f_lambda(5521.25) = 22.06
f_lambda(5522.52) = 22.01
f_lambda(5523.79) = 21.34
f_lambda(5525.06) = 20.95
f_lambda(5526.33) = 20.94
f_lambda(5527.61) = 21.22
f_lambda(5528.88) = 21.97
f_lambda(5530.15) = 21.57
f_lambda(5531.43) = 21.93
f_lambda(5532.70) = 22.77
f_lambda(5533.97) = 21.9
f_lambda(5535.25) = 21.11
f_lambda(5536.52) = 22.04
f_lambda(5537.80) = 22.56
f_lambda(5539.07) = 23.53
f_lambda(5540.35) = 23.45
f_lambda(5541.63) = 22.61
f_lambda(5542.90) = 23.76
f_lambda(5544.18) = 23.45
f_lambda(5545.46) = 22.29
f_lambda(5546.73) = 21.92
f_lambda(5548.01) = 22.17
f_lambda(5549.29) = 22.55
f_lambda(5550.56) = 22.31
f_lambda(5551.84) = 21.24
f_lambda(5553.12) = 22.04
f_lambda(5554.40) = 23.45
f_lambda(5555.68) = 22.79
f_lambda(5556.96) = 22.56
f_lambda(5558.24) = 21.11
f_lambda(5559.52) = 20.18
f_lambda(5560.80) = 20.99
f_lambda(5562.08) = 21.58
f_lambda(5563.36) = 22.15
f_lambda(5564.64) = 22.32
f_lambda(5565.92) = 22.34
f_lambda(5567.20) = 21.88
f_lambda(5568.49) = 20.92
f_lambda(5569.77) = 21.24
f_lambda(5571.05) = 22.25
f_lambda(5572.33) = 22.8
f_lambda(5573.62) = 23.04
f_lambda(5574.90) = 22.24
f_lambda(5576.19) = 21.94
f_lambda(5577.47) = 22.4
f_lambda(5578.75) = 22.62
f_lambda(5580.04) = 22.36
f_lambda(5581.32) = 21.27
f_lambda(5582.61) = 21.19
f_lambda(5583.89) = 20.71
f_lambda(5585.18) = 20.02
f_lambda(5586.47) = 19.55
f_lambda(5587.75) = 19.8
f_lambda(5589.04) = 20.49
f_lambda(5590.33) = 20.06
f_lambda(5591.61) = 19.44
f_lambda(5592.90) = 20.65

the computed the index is 1.0 angstroms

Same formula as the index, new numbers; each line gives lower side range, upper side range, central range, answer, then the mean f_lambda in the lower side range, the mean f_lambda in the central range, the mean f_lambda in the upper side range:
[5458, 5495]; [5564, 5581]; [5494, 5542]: 0.6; 21.5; 21.5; 22.2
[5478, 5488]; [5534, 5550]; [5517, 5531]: 0.5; 21.1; 21.4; 22.6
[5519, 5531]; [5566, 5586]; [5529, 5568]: -1.1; 21.5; 22.2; 21.8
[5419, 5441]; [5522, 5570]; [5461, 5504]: 0.4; 21.8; 21.7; 22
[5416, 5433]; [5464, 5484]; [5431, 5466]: 1.1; 22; 21.1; 21.7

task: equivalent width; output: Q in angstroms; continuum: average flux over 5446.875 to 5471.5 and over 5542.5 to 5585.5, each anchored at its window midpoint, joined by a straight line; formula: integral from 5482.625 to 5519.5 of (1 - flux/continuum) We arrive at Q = 0.8 angstroms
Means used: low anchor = 21.3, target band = 21.1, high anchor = 22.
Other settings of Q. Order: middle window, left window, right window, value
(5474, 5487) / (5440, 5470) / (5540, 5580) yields 0.2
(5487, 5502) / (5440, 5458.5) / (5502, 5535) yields -1.2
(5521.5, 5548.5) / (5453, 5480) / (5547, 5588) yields -0.7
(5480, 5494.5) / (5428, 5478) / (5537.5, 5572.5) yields 0.1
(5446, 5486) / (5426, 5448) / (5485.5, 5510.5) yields 0.4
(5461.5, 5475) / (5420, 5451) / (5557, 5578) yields 0.1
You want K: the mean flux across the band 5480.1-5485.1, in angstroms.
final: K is 20.9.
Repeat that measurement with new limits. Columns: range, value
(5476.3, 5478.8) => 21.9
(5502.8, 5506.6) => 19.8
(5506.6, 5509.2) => 20.3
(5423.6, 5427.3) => 22.6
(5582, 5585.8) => 20.6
